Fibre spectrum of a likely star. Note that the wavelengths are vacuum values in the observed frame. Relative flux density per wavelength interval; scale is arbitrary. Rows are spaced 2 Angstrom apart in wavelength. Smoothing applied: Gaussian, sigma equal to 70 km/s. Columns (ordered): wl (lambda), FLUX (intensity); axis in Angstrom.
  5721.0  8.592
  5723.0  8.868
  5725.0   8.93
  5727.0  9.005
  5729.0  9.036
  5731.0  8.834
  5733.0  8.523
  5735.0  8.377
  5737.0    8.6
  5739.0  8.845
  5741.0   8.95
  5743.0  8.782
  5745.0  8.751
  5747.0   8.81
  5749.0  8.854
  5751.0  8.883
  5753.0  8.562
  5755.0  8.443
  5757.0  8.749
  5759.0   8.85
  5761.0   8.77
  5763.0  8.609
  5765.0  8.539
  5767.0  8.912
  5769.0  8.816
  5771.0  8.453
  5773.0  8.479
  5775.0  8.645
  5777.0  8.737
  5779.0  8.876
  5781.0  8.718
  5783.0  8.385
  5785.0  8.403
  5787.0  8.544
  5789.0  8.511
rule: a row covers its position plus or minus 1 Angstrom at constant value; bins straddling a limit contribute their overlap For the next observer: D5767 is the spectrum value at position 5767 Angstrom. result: 8.912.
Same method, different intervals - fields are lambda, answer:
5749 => 8.854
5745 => 8.751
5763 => 8.609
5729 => 9.036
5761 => 8.77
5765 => 8.539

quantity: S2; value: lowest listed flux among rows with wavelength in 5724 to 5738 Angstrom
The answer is 8.377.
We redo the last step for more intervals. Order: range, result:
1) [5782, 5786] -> 8.385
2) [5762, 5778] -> 8.453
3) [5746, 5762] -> 8.443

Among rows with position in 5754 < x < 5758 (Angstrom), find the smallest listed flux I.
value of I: 8.443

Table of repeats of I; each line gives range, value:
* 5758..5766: 8.539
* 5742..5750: 8.751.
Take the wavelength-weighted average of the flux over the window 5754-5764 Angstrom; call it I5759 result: 8.68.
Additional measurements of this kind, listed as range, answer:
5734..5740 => 8.61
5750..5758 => 8.66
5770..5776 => 8.53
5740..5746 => 8.83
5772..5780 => 8.68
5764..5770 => 8.76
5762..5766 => 8.57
